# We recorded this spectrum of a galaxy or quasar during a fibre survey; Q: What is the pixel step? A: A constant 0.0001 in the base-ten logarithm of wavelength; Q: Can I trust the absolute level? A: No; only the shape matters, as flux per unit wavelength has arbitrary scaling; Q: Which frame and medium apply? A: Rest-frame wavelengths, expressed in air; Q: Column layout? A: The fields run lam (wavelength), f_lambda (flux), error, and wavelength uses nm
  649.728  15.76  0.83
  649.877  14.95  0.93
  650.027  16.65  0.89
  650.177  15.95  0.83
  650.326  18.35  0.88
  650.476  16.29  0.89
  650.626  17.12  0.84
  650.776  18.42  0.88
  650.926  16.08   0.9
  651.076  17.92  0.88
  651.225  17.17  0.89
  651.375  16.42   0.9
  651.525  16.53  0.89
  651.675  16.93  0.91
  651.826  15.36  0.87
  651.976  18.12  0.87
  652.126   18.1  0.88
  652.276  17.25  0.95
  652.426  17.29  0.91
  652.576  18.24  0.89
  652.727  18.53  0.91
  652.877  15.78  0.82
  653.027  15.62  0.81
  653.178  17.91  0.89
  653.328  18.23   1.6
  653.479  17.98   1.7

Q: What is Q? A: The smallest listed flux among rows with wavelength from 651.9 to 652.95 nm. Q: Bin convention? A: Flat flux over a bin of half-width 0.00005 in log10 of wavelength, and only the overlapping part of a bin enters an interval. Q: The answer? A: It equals 15.78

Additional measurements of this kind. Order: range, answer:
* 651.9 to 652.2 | 18.1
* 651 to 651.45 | 16.42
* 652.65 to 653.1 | 15.62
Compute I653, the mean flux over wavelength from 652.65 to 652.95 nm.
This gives 17.1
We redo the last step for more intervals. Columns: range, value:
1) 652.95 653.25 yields 16.7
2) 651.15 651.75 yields 16.8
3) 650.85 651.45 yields 16.9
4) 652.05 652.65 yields 17.7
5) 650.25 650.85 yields 17.5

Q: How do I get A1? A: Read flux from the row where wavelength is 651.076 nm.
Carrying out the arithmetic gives 17.92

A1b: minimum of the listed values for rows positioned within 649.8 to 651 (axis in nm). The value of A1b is 14.95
